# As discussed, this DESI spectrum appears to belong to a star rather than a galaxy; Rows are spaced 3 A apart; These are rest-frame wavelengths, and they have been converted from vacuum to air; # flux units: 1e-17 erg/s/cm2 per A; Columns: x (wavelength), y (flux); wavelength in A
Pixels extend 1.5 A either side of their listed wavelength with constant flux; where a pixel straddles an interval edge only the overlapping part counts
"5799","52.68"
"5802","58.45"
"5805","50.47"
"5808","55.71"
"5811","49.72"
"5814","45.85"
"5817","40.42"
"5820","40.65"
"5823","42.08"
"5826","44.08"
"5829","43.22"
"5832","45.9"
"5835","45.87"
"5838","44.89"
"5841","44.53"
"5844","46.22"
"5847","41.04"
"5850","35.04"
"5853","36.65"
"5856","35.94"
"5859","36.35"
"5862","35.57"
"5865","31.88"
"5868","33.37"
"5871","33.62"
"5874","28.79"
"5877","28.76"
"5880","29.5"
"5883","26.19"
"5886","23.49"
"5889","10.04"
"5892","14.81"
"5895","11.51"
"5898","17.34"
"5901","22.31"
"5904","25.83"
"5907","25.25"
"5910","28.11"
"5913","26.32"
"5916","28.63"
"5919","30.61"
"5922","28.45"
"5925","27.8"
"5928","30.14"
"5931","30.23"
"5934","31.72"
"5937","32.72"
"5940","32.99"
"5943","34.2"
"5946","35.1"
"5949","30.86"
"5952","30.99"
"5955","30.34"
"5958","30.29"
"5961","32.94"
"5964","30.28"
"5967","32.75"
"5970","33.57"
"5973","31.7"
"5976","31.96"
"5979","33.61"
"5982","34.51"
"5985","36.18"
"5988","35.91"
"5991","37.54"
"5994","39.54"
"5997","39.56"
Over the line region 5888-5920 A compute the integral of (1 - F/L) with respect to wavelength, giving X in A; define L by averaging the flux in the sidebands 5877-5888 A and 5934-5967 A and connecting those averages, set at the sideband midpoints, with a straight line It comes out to 7.0 A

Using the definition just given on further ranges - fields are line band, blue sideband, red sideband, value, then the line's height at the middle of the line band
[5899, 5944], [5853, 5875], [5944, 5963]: 5.10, 32.6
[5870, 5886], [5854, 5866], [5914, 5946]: 2.52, 34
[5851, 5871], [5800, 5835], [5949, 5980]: 3.59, 42.5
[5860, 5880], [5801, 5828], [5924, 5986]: 4.54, 41.3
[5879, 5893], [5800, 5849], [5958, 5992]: 6.94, 41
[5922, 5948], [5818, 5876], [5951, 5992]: 2.35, 34.8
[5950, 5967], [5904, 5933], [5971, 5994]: 0.65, 32.4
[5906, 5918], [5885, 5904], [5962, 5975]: -3.85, 20.7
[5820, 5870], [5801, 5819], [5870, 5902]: -4.52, 37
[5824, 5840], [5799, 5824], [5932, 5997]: 0.56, 46.3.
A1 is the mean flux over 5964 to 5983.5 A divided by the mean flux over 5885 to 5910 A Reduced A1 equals 1.70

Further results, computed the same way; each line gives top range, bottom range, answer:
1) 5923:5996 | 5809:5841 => 0.74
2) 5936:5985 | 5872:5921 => 1.37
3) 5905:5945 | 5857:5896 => 1.11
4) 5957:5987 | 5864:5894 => 1.28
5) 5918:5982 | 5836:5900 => 1.03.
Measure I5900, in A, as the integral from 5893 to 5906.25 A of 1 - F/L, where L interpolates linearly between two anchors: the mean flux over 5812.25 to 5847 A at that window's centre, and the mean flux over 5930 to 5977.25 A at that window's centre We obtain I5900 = 6.32 A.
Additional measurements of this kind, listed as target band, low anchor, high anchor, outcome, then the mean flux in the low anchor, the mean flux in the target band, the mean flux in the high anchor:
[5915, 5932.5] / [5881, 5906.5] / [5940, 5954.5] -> -1.7 A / 19.4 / 29.3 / 32.6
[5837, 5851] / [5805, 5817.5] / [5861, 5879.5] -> -1.1 A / 48.8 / 42.5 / 31.8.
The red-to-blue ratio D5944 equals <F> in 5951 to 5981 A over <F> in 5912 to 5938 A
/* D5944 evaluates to 1.08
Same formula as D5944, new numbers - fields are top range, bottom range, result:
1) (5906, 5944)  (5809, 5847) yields 0.67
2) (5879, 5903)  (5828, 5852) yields 0.45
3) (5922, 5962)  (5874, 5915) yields 1.39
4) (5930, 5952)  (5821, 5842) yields 0.73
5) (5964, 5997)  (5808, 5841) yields 0.78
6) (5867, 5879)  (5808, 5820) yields 0.67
